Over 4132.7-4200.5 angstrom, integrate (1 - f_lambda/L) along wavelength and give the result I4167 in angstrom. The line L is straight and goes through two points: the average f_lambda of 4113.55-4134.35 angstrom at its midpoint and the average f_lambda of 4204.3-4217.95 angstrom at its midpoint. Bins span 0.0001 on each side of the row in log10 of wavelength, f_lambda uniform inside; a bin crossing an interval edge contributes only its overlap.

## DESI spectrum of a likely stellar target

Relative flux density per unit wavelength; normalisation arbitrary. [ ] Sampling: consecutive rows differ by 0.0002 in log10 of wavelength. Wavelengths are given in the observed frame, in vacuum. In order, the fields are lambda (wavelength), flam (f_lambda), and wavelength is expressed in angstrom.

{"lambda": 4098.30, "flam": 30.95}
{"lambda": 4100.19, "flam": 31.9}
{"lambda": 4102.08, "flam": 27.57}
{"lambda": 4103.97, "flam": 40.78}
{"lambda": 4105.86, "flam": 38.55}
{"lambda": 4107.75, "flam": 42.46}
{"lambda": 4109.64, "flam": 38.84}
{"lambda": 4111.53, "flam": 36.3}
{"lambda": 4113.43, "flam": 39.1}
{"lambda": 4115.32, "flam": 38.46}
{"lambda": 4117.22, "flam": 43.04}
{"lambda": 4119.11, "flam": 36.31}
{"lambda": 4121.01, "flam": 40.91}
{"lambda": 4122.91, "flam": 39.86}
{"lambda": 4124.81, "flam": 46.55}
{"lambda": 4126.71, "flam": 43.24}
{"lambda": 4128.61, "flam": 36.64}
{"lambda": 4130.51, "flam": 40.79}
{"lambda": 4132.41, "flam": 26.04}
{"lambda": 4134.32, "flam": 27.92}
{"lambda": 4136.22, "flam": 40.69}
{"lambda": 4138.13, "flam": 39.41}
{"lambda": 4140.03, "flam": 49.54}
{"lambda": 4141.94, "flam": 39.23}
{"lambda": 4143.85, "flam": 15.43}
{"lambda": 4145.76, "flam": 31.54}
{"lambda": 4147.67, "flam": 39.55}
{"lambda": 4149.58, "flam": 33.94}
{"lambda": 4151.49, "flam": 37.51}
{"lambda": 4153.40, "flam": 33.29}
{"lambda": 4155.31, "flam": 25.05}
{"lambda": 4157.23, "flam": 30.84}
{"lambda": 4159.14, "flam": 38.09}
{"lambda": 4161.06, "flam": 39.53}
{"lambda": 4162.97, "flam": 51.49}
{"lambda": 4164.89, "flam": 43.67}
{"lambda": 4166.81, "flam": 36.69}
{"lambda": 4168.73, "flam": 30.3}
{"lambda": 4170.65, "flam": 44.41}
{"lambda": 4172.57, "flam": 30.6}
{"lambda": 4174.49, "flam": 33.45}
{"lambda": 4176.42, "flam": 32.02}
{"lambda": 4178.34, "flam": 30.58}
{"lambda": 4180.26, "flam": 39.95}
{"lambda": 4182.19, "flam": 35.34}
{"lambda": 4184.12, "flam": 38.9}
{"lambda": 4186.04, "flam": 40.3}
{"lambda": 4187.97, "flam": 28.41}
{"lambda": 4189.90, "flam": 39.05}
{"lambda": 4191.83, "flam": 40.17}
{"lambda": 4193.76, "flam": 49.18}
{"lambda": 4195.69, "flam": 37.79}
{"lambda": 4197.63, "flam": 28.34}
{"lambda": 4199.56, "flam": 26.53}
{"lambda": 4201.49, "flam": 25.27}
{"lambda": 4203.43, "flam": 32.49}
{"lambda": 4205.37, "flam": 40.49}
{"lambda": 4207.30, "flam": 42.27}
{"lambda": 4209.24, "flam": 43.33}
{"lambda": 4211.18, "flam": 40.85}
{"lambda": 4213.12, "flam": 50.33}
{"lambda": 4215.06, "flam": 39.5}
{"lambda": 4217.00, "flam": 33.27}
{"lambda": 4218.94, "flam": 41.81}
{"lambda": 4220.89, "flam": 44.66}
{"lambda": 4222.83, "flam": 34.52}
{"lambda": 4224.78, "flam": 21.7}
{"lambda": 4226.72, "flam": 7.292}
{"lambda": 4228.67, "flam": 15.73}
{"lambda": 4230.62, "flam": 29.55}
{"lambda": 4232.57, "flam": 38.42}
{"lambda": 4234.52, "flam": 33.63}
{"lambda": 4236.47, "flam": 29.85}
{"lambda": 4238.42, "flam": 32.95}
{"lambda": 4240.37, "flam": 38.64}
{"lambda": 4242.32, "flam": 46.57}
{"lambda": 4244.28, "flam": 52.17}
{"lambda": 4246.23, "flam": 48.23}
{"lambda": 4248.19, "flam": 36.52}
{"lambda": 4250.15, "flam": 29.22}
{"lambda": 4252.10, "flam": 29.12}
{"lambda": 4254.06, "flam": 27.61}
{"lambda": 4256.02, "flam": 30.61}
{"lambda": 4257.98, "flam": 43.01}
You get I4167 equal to 7.0 angstrom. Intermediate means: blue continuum 38.6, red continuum 41.4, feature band 35.9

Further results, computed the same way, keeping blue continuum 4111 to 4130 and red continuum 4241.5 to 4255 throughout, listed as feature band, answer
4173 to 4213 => 2.7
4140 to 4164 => 2.7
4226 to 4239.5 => 4.0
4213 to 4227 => 1.6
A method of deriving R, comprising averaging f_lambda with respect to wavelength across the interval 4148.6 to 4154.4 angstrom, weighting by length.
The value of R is 34.9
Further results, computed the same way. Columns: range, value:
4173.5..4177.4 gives 32.7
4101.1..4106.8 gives 35.6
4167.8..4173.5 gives 35.2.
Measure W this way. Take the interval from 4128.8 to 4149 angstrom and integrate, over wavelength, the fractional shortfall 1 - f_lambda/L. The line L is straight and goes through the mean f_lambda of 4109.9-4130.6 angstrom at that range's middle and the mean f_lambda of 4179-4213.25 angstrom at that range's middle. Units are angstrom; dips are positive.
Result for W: 2.2 angstrom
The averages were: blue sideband 40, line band 35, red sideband 37.4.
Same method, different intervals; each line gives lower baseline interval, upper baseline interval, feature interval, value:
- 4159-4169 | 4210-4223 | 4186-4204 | 2.84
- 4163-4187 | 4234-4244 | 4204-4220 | -1.71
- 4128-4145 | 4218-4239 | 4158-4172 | -2.83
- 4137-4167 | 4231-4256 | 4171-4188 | 0.68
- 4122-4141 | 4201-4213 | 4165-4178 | 1.32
